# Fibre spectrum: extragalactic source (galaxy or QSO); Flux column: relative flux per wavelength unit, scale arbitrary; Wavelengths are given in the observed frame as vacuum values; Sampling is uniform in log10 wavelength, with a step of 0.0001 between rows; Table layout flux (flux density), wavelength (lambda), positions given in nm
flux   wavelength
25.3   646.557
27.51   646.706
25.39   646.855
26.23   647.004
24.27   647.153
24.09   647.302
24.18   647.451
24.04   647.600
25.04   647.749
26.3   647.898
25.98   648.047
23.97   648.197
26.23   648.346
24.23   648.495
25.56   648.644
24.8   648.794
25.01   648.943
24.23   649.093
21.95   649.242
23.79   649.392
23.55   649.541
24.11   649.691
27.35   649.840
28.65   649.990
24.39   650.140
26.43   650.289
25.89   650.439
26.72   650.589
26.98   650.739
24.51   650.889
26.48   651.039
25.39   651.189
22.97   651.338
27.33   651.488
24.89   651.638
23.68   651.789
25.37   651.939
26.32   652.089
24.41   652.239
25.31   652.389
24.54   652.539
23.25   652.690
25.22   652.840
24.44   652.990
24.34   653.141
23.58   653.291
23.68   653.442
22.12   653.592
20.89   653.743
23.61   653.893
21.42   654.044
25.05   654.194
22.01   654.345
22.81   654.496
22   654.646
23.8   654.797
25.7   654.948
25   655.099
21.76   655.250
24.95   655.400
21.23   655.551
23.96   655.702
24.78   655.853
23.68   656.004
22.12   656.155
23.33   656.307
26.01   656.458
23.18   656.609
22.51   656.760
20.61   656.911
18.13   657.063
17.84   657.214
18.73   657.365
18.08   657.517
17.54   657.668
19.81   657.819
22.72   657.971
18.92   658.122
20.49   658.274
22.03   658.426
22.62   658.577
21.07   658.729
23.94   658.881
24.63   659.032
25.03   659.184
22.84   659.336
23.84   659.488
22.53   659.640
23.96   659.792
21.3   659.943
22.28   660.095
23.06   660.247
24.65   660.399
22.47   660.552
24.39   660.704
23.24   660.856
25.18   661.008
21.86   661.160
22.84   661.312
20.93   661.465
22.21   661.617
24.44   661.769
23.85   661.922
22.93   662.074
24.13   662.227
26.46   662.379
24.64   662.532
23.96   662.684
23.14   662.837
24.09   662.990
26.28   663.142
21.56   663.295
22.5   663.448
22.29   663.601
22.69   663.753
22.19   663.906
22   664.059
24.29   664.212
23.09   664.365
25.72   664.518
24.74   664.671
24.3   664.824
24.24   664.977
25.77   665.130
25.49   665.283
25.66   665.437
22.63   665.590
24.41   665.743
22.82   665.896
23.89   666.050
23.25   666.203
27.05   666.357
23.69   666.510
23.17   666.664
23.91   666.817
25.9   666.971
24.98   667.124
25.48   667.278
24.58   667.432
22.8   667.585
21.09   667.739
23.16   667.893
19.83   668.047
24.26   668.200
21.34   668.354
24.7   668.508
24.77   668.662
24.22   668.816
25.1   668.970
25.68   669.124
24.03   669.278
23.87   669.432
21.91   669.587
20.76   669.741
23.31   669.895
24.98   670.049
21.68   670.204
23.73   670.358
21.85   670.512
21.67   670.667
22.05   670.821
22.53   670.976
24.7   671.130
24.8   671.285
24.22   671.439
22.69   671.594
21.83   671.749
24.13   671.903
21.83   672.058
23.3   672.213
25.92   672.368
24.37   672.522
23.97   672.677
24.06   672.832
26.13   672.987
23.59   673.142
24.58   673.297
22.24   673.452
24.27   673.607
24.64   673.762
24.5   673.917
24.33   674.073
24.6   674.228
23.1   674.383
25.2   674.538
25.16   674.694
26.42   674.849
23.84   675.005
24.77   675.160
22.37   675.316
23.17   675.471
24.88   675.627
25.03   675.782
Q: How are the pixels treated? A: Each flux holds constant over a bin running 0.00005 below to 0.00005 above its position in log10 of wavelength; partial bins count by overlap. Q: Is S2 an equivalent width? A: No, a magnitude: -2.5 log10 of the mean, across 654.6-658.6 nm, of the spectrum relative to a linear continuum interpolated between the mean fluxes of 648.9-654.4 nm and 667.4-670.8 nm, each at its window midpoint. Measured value 0.11 mag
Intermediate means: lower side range 24.6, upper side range 23.1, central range 21.9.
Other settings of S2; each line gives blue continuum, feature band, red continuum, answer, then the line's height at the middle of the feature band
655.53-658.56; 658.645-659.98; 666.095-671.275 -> -0.075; 21.7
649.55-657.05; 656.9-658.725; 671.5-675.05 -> 0.216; 24.2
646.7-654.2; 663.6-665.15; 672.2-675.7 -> 0.034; 24.5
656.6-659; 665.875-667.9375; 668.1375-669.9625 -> -0.045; 23.1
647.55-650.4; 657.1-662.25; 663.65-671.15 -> 0.095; 24.2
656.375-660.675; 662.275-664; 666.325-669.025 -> -0.036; 22.8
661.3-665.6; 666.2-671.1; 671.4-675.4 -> 0.020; 23.9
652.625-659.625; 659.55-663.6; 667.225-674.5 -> -0.024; 22.9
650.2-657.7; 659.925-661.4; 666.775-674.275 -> 0.019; 23.6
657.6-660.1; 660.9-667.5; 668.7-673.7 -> -0.055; 22.7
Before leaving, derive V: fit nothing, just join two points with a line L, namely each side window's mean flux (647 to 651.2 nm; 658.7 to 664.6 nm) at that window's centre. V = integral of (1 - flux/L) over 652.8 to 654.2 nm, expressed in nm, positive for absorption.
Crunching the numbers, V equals 0.07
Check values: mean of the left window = 25.2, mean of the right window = 23.4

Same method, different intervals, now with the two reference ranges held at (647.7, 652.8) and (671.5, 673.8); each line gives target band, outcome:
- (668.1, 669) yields 0.01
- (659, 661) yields 0.09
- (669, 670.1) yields 0.02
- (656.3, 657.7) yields 0.24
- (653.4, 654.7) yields 0.12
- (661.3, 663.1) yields 0.05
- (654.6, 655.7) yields 0.06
